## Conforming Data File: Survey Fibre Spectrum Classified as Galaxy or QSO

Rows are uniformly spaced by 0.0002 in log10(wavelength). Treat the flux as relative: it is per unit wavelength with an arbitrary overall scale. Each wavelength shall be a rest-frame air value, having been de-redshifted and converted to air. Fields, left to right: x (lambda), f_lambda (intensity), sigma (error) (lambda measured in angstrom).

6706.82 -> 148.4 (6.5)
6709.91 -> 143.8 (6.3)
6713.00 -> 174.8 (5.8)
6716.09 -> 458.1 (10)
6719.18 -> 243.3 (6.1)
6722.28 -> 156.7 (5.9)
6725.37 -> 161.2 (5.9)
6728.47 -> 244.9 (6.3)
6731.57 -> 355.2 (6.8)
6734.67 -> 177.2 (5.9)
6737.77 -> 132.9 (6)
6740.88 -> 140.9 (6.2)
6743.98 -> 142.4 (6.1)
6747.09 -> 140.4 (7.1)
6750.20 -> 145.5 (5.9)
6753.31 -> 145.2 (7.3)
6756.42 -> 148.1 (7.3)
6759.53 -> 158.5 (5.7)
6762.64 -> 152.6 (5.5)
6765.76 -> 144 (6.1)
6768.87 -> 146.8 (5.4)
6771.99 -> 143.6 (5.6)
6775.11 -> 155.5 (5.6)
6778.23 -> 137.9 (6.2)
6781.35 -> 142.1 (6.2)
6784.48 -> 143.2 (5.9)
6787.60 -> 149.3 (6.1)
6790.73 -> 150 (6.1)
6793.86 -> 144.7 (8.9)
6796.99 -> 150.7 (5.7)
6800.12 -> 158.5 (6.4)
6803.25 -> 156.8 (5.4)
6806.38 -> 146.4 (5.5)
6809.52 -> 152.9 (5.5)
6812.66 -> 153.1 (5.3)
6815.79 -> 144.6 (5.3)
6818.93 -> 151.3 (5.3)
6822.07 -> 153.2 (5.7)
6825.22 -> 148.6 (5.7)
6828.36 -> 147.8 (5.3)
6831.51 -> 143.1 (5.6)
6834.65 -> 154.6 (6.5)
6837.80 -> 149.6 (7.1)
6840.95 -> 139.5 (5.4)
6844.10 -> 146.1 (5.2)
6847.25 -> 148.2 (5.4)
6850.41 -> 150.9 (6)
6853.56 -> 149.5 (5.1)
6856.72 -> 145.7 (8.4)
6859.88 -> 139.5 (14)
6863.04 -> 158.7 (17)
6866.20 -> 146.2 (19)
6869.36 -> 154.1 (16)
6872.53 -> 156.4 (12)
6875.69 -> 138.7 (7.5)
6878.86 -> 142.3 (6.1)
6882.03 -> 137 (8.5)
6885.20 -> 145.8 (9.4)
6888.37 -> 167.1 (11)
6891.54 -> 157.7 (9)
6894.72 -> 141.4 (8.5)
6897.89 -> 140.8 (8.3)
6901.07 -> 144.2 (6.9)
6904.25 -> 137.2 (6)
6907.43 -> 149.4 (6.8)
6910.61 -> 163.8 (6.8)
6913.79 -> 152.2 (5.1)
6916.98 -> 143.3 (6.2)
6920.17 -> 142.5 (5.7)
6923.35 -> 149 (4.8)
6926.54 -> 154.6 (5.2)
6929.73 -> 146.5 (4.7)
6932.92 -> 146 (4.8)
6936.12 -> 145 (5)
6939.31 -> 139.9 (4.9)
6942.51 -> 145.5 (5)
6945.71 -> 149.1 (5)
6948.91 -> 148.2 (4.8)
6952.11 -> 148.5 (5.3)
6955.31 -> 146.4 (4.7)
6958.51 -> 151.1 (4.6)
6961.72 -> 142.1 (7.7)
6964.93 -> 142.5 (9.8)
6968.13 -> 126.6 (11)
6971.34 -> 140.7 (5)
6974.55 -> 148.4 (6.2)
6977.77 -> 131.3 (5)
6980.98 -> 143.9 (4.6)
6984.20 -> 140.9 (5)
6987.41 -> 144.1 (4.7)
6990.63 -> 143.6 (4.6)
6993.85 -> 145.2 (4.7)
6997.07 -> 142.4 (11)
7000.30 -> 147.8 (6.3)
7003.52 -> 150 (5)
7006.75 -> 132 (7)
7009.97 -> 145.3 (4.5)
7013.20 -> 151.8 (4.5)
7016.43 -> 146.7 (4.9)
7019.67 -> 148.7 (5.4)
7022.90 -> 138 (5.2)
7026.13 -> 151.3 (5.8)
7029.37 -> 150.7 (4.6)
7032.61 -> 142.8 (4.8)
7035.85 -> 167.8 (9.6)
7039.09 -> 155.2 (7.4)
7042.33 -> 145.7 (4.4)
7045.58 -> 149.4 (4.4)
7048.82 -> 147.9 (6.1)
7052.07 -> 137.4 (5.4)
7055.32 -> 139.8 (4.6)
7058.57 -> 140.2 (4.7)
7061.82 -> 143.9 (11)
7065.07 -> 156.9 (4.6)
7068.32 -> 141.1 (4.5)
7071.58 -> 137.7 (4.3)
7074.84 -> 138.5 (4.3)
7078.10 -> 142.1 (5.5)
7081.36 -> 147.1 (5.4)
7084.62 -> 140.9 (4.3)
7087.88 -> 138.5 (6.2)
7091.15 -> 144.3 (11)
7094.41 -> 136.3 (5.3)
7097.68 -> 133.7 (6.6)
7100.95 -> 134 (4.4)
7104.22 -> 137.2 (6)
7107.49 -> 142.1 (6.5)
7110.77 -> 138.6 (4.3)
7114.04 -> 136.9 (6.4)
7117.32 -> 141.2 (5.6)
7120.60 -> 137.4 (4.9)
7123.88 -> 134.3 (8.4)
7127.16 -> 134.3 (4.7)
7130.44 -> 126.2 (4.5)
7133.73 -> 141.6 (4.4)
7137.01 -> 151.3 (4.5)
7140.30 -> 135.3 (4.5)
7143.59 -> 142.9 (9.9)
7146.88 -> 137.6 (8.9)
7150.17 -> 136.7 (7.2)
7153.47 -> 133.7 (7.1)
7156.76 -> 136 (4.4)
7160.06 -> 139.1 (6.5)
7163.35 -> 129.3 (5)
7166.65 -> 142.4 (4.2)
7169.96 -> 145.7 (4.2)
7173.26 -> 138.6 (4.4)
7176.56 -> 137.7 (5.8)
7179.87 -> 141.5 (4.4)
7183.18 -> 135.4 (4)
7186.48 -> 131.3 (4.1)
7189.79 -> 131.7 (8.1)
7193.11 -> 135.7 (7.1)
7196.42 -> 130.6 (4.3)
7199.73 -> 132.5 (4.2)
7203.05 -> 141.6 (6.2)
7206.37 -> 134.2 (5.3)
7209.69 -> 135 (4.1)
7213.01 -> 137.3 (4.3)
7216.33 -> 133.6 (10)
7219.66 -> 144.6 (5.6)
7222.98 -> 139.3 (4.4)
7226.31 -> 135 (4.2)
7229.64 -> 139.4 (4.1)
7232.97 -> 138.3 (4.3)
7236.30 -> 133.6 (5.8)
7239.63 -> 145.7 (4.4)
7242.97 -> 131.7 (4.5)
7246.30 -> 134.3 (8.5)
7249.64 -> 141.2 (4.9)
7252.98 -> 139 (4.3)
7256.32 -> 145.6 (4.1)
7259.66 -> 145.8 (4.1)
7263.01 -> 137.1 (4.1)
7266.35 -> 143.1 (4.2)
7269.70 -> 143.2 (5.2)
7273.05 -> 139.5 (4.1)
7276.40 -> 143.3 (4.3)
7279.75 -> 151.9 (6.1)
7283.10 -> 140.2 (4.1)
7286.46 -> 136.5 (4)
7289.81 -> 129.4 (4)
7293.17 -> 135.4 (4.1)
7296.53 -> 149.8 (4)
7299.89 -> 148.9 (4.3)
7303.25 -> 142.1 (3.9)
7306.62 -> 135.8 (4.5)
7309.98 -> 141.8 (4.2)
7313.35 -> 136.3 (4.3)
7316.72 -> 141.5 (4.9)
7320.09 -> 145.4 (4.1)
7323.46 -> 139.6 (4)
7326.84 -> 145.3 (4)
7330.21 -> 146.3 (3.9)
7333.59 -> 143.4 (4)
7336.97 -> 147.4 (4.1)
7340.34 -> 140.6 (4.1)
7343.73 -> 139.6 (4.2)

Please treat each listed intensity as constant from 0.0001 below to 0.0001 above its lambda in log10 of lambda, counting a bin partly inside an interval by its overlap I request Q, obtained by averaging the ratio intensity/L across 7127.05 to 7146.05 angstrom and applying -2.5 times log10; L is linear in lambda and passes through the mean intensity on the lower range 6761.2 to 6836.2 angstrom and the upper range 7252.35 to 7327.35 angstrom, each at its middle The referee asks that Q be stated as 0.038 mag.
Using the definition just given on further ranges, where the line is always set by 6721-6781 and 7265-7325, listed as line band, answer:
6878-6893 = 0.06 mag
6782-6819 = 0.09 mag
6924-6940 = 0.07 mag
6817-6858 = 0.09 mag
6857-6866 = 0.08 mag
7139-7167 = 0.08 mag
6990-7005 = 0.06 mag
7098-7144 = 0.08 mag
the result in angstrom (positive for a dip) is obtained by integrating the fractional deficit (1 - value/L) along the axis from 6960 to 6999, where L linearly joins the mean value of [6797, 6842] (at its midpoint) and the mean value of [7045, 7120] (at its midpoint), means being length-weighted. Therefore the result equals 0.9 angstrom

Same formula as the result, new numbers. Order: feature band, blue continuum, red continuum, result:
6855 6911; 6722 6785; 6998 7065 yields 2.8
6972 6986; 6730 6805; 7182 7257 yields 0.6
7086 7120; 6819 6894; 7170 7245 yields 0.5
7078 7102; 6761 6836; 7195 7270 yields 0.4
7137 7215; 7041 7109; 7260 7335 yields 2.6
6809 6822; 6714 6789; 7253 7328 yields 1.7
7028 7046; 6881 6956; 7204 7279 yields -0.9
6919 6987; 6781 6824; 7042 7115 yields 0.5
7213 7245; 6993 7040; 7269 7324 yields 1.1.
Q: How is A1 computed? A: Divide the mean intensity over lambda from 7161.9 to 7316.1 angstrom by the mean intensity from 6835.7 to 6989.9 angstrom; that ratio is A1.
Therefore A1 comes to 0.9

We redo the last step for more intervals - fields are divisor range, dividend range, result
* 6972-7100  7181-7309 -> 0.96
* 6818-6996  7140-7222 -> 0.93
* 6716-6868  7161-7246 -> 0.85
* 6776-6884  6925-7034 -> 0.98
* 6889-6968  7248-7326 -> 0.96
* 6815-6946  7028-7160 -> 0.96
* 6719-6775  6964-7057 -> 0.86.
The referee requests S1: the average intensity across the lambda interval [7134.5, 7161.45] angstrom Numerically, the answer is 139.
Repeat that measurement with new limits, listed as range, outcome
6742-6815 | 148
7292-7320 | 142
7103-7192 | 138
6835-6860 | 147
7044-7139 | 140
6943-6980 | 143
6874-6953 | 147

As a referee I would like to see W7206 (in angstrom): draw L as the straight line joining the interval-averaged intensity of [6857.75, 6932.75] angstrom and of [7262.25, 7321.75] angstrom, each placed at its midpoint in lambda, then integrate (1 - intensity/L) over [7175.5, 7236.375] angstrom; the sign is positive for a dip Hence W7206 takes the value 2.8 angstrom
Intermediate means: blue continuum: 148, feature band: 136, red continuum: 141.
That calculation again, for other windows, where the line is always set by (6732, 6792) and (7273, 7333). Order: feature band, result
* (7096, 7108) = 0.7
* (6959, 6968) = 0.4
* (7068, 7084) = 0.5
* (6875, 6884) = 0.6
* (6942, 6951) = 0.0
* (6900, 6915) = -0.1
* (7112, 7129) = 1.0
